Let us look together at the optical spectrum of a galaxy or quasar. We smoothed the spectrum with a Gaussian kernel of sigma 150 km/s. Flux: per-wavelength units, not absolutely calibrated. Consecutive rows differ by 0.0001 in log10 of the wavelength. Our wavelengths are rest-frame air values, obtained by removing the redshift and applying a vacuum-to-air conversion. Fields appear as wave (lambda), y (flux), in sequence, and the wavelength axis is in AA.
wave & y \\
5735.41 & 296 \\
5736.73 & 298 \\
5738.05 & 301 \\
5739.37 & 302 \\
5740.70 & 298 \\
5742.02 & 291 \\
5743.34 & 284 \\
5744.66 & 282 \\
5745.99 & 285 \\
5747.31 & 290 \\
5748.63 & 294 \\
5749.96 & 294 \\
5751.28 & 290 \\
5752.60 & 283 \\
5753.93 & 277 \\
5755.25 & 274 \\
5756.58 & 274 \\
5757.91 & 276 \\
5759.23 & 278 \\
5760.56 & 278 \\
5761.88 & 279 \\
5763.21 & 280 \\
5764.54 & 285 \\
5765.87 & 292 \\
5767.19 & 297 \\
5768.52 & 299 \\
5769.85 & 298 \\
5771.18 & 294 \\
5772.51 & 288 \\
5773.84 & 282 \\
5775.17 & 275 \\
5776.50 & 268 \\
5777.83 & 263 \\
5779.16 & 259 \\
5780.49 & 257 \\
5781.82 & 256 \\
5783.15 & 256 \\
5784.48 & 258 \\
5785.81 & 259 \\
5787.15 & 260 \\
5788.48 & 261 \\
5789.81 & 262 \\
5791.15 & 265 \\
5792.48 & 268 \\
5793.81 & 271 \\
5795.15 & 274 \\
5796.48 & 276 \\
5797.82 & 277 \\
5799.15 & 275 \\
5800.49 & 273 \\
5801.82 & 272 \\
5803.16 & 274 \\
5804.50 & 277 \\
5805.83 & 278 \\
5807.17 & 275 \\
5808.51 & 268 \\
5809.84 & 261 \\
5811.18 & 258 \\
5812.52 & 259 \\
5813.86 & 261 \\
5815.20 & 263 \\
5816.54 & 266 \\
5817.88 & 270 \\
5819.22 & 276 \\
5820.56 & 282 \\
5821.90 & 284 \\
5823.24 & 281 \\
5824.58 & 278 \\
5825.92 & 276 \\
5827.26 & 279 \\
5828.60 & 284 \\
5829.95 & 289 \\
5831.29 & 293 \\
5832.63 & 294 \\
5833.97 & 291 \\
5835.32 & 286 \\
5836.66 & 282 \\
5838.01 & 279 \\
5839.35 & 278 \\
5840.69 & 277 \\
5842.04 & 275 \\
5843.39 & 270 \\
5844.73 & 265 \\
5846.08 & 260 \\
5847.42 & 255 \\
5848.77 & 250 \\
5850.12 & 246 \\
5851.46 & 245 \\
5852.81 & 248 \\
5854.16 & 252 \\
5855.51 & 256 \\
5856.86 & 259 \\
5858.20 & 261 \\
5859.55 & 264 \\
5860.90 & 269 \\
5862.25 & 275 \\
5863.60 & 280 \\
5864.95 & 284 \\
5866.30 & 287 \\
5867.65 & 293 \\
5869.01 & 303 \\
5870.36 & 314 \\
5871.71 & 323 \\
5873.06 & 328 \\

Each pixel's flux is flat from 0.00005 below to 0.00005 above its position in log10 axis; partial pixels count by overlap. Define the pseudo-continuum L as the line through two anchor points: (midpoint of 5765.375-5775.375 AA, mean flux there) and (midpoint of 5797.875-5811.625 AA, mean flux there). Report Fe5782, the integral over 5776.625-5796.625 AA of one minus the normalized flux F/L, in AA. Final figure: 1.4 AA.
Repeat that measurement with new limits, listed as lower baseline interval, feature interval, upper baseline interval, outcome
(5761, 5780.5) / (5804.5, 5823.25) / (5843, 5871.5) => 0.4 AA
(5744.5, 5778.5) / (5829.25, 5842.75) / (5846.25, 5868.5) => -0.8 AA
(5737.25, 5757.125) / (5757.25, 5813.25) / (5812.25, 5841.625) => 2.1 AA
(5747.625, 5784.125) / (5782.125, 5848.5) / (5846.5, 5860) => -1.9 AA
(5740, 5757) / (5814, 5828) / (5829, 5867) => 0.0 AA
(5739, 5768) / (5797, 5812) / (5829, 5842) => 0.7 AA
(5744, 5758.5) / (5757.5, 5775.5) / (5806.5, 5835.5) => -0.3 AA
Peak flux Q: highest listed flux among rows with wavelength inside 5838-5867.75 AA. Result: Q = 293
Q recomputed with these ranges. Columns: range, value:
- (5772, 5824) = 288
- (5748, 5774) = 299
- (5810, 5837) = 294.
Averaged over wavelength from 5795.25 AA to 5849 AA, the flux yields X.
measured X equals 274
